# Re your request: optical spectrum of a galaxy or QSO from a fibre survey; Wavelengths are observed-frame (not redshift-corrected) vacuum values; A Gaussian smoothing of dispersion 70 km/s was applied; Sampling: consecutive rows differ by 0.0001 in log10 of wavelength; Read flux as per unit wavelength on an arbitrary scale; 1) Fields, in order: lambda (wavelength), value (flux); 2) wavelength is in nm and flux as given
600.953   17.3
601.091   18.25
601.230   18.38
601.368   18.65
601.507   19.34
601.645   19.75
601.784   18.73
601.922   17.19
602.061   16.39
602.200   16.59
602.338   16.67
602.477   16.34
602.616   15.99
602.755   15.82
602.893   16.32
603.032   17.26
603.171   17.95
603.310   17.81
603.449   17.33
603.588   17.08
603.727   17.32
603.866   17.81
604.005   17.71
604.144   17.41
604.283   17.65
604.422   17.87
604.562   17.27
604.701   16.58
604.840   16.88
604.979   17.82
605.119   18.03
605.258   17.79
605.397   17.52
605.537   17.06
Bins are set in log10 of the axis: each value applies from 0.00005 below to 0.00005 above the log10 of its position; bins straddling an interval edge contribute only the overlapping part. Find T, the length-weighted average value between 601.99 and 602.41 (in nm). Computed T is 16.5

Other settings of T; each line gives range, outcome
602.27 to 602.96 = 16.2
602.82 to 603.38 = 17.3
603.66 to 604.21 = 17.6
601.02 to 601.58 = 18.7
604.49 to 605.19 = 17.3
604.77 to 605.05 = 17.3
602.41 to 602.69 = 16.1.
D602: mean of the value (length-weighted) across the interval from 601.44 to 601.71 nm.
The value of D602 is 19.6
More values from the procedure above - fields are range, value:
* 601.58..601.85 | 19.2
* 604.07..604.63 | 17.5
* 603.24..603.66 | 17.4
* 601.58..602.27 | 17.7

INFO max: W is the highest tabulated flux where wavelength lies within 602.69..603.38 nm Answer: 17.95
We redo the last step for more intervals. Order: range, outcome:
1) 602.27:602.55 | 16.67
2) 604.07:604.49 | 17.87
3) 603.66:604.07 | 17.81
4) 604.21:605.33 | 18.03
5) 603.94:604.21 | 17.71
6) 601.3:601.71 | 19.75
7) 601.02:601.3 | 18.38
